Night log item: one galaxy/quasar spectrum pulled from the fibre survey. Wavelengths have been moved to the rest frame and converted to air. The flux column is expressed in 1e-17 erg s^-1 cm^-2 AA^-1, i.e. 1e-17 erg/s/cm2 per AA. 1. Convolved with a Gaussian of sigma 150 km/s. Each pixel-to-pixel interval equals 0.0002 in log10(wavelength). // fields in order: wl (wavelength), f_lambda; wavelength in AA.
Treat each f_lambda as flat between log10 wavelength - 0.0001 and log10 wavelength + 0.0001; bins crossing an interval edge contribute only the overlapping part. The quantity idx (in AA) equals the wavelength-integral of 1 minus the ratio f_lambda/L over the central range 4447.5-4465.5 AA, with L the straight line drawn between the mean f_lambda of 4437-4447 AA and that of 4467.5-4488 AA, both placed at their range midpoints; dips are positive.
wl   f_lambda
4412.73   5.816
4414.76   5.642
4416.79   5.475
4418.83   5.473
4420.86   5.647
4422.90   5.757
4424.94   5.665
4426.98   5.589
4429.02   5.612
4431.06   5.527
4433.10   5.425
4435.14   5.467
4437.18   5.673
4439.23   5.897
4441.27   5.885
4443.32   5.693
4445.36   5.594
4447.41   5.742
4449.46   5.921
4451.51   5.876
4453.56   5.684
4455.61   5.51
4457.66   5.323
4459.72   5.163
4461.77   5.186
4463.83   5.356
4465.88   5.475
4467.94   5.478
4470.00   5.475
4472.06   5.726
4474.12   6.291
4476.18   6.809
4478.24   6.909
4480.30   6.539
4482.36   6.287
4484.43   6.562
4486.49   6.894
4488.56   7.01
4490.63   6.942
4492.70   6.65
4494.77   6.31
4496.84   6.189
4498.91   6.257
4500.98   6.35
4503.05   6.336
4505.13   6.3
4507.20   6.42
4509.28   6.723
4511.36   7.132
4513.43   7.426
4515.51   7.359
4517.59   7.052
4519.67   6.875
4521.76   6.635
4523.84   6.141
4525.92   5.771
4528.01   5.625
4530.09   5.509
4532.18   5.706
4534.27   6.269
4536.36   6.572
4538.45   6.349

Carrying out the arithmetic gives 1.4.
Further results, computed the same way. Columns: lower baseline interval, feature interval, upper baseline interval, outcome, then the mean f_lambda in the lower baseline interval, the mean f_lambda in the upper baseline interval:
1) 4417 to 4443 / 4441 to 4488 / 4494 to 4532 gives 0.6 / 5.63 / 6.45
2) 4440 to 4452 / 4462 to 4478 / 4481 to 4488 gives 1.2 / 5.78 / 6.61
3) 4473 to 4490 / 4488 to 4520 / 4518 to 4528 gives -1.1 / 6.67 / 6.32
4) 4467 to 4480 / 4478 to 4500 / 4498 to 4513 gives -0.9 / 6.14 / 6.55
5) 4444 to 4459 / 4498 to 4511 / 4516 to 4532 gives -0.8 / 5.65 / 6.24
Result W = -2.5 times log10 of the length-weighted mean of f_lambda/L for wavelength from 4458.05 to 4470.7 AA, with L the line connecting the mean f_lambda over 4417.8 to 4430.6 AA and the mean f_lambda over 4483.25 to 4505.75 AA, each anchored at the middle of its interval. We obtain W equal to 0.15 mag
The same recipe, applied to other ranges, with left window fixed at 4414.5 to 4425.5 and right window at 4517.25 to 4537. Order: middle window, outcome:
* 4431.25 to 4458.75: 0.01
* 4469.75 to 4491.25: -0.10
